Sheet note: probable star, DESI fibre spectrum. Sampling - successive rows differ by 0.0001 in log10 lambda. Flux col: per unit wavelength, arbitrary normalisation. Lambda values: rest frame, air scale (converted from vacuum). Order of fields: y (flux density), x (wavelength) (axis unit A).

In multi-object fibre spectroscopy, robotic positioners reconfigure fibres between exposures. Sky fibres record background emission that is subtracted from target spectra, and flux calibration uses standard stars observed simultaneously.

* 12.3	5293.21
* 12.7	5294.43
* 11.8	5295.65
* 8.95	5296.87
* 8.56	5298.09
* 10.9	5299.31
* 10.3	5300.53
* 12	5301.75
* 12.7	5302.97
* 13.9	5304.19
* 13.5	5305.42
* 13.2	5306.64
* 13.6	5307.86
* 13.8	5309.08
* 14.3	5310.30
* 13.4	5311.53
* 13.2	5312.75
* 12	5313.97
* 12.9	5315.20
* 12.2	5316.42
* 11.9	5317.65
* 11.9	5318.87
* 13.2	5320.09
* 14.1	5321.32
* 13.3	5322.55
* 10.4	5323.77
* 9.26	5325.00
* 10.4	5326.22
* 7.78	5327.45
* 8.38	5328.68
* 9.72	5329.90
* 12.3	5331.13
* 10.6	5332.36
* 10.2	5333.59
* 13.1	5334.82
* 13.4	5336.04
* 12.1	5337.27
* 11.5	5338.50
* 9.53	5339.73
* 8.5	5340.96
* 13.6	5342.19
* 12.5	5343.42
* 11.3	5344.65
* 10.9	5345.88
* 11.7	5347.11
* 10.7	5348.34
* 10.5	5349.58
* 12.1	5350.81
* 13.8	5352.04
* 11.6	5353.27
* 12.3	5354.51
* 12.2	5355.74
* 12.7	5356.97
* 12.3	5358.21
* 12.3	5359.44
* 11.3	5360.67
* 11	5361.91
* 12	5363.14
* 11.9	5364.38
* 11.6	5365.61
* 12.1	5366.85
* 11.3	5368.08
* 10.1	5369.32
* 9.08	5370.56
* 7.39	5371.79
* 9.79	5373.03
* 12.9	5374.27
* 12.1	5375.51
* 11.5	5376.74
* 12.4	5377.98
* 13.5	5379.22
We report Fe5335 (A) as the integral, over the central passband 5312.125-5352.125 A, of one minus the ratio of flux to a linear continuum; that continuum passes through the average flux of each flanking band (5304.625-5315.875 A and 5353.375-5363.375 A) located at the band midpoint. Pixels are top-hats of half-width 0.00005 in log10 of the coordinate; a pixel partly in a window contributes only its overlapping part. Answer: 4.0 A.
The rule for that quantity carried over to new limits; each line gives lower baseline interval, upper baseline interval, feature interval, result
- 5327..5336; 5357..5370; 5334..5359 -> -1.7 A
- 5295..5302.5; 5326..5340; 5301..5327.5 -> -4.7 A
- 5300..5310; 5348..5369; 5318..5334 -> 2.1 A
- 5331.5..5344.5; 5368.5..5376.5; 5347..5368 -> -2.0 A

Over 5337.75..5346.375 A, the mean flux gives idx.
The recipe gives 11.1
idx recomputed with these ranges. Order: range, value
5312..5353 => 11.5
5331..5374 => 11.4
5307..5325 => 12.8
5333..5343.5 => 11.6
